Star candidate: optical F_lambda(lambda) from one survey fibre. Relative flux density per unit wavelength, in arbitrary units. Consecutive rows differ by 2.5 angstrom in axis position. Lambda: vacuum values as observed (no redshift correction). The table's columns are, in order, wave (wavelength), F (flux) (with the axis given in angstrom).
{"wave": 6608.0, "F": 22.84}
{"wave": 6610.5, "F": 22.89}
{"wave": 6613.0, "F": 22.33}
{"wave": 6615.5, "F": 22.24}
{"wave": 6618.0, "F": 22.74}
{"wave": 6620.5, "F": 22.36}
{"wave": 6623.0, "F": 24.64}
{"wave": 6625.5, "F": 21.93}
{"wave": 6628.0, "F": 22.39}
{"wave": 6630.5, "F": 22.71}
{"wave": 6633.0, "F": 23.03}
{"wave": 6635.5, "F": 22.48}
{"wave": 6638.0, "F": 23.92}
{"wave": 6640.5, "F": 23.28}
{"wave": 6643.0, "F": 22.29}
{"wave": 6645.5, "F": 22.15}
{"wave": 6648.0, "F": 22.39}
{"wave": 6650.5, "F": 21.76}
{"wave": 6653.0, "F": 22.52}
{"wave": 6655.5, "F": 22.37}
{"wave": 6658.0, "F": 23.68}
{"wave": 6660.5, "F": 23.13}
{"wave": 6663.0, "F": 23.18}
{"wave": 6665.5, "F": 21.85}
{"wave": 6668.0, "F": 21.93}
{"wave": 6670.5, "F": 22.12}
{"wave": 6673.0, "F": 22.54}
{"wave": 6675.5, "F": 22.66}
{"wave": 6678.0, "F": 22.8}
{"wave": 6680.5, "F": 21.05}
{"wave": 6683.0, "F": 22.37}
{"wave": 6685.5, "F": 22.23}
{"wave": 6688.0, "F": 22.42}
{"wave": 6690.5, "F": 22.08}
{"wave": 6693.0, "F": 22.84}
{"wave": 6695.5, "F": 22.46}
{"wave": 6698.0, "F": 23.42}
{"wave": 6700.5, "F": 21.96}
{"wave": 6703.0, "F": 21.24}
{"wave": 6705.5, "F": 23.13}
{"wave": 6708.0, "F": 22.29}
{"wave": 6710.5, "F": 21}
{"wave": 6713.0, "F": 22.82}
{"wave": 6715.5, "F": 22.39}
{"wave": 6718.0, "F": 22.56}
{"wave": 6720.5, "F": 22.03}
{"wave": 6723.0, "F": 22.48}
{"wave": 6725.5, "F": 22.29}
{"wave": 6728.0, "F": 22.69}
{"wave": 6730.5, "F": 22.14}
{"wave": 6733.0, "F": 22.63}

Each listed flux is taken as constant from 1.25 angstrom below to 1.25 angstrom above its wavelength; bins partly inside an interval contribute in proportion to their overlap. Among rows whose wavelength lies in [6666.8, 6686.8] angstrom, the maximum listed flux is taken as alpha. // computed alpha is 22.8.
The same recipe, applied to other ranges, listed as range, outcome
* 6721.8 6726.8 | 22.48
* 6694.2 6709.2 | 23.42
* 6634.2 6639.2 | 23.92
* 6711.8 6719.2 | 22.82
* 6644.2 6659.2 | 23.68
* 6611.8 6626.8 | 24.64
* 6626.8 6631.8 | 22.71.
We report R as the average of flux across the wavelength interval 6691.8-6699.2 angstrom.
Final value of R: 22.9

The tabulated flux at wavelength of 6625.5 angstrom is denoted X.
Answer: 21.93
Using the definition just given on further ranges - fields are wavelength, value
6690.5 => 22.08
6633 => 23.03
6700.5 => 21.96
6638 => 23.92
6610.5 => 22.89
